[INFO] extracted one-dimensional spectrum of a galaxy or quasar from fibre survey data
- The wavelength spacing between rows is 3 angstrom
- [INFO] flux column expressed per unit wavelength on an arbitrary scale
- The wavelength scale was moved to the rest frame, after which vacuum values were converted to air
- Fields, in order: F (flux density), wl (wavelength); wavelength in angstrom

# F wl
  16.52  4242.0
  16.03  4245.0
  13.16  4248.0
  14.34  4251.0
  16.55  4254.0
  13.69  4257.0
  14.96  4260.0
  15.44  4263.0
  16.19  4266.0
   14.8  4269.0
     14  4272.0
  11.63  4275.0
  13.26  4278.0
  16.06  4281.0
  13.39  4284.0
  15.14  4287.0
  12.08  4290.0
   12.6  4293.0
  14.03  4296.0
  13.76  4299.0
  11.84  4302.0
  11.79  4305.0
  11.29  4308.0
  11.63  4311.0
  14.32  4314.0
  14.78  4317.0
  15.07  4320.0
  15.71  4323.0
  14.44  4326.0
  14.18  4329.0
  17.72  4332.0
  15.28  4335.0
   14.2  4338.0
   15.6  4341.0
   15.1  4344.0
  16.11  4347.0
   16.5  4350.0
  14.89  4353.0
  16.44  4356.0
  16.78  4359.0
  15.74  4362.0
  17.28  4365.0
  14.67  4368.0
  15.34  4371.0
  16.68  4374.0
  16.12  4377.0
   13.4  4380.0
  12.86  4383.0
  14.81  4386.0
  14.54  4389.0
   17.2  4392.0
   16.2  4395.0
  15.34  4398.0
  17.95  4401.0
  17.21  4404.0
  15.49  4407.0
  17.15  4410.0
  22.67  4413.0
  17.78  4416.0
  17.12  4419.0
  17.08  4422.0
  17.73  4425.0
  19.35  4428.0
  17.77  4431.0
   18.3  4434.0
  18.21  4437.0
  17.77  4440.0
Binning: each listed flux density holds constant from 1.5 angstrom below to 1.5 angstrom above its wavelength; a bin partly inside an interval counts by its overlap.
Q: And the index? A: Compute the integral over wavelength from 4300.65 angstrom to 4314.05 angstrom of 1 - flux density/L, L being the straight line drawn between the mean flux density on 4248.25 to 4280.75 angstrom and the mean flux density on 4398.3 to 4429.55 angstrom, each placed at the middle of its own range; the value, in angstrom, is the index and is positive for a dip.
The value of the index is 3.0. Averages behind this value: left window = 14.5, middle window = 11.9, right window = 17.9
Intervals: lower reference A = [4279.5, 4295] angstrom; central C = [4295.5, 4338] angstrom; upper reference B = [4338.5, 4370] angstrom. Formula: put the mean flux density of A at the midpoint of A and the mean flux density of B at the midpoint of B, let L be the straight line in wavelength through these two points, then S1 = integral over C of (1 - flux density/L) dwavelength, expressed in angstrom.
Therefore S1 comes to 2.2 angstrom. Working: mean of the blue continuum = 13.9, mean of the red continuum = 15.8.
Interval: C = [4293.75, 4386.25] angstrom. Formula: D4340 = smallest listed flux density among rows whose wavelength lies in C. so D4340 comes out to 11.29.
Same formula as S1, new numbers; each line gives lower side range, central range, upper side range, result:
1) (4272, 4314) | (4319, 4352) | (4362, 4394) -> -2.9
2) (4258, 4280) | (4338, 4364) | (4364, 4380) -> -0.6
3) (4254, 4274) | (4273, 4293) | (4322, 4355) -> 2.0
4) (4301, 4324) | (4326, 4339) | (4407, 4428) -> -1.0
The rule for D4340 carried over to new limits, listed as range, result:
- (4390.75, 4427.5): 15.34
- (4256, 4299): 11.63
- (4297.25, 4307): 11.79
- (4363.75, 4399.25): 12.86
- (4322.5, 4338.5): 14.18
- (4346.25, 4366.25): 14.89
